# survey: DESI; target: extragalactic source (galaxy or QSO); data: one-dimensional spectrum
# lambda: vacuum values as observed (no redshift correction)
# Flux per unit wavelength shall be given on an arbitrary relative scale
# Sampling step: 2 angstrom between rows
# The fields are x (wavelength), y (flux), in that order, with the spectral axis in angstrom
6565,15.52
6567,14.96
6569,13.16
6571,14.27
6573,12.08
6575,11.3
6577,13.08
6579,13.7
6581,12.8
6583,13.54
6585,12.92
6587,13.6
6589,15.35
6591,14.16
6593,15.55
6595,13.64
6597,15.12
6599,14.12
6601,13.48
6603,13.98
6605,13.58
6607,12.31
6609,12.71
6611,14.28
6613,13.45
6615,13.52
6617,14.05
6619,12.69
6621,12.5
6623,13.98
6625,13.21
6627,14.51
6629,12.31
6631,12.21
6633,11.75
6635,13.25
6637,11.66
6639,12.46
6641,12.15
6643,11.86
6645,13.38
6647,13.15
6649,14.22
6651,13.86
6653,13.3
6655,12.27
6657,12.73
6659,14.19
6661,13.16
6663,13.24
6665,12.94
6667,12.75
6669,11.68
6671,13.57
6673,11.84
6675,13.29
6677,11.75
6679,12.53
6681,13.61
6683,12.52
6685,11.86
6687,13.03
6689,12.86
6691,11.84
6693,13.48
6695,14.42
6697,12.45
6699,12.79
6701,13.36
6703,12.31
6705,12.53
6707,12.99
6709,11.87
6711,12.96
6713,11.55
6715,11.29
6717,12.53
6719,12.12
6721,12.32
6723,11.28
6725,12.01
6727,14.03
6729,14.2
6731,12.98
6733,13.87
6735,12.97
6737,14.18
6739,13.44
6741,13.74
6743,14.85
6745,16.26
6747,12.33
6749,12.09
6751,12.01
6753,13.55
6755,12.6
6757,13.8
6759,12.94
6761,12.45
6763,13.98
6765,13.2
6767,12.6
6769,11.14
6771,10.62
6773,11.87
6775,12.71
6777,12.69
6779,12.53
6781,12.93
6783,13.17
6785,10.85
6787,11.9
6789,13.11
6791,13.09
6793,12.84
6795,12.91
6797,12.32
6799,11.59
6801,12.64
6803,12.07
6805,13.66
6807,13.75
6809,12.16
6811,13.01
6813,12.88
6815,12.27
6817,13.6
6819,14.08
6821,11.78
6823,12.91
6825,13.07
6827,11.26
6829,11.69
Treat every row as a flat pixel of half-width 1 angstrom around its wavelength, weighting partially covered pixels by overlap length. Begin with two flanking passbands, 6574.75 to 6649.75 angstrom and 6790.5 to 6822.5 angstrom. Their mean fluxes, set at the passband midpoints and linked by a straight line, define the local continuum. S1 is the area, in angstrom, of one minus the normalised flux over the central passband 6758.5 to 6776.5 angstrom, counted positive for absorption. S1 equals 0.7 angstrom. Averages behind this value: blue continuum 13.3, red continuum 12.8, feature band 12.4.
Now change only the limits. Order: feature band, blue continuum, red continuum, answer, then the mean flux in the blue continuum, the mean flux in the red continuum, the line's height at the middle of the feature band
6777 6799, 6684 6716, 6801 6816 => 0.4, 12.6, 12.8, 12.8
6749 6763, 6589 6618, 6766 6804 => -0.4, 13.9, 12.3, 12.6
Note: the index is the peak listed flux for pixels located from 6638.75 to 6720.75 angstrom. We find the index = 14.42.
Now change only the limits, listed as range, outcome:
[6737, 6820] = 16.26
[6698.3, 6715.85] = 13.36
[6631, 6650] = 14.22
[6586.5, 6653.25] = 15.55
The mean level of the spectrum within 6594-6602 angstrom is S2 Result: 14.1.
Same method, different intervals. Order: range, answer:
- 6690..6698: 13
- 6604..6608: 12.9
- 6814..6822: 12.9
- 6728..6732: 13.6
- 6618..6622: 12.6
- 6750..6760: 13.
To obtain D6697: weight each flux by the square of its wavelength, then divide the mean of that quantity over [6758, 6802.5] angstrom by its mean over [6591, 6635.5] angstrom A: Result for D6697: 0.97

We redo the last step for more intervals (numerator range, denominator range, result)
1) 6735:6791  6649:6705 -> 1.02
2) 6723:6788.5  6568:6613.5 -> 1.00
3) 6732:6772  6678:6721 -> 1.06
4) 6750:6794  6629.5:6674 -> 1.02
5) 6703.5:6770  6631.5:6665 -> 1.03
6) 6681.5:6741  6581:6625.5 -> 0.96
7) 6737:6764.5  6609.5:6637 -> 1.06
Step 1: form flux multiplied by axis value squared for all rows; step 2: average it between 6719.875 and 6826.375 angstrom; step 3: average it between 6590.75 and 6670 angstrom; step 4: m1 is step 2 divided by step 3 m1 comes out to 1.01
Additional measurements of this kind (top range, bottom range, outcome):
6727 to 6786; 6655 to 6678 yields 1.04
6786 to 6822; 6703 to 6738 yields 1.03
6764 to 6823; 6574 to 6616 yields 0.98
